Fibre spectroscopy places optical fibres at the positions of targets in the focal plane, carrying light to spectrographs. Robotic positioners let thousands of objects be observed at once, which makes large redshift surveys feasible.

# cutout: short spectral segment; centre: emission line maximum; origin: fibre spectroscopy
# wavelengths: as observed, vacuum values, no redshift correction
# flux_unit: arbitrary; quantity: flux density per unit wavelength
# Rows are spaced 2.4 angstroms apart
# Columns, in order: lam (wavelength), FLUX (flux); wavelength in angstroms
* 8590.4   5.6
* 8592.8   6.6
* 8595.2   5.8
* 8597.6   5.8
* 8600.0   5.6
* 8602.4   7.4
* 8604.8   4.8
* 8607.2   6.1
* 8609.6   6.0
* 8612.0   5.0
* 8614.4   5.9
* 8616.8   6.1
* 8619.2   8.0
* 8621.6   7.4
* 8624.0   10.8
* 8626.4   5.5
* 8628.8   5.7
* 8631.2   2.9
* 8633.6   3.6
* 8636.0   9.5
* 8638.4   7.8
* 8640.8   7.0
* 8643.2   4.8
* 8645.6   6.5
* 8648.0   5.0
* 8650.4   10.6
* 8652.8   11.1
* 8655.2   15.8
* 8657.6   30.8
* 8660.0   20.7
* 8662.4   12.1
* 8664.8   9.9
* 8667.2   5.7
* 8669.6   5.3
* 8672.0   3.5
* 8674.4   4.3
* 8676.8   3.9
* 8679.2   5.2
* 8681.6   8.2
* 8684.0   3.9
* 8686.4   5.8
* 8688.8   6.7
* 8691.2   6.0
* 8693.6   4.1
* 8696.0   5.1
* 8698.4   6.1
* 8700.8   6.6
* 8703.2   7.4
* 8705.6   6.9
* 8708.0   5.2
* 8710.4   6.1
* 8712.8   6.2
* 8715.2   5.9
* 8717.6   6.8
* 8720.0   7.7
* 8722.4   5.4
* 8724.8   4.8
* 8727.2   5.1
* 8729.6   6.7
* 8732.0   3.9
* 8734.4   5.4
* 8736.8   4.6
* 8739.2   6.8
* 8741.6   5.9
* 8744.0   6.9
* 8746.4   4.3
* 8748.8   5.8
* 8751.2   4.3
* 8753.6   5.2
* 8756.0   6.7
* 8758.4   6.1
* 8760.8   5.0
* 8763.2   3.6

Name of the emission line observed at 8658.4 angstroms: H-gamma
